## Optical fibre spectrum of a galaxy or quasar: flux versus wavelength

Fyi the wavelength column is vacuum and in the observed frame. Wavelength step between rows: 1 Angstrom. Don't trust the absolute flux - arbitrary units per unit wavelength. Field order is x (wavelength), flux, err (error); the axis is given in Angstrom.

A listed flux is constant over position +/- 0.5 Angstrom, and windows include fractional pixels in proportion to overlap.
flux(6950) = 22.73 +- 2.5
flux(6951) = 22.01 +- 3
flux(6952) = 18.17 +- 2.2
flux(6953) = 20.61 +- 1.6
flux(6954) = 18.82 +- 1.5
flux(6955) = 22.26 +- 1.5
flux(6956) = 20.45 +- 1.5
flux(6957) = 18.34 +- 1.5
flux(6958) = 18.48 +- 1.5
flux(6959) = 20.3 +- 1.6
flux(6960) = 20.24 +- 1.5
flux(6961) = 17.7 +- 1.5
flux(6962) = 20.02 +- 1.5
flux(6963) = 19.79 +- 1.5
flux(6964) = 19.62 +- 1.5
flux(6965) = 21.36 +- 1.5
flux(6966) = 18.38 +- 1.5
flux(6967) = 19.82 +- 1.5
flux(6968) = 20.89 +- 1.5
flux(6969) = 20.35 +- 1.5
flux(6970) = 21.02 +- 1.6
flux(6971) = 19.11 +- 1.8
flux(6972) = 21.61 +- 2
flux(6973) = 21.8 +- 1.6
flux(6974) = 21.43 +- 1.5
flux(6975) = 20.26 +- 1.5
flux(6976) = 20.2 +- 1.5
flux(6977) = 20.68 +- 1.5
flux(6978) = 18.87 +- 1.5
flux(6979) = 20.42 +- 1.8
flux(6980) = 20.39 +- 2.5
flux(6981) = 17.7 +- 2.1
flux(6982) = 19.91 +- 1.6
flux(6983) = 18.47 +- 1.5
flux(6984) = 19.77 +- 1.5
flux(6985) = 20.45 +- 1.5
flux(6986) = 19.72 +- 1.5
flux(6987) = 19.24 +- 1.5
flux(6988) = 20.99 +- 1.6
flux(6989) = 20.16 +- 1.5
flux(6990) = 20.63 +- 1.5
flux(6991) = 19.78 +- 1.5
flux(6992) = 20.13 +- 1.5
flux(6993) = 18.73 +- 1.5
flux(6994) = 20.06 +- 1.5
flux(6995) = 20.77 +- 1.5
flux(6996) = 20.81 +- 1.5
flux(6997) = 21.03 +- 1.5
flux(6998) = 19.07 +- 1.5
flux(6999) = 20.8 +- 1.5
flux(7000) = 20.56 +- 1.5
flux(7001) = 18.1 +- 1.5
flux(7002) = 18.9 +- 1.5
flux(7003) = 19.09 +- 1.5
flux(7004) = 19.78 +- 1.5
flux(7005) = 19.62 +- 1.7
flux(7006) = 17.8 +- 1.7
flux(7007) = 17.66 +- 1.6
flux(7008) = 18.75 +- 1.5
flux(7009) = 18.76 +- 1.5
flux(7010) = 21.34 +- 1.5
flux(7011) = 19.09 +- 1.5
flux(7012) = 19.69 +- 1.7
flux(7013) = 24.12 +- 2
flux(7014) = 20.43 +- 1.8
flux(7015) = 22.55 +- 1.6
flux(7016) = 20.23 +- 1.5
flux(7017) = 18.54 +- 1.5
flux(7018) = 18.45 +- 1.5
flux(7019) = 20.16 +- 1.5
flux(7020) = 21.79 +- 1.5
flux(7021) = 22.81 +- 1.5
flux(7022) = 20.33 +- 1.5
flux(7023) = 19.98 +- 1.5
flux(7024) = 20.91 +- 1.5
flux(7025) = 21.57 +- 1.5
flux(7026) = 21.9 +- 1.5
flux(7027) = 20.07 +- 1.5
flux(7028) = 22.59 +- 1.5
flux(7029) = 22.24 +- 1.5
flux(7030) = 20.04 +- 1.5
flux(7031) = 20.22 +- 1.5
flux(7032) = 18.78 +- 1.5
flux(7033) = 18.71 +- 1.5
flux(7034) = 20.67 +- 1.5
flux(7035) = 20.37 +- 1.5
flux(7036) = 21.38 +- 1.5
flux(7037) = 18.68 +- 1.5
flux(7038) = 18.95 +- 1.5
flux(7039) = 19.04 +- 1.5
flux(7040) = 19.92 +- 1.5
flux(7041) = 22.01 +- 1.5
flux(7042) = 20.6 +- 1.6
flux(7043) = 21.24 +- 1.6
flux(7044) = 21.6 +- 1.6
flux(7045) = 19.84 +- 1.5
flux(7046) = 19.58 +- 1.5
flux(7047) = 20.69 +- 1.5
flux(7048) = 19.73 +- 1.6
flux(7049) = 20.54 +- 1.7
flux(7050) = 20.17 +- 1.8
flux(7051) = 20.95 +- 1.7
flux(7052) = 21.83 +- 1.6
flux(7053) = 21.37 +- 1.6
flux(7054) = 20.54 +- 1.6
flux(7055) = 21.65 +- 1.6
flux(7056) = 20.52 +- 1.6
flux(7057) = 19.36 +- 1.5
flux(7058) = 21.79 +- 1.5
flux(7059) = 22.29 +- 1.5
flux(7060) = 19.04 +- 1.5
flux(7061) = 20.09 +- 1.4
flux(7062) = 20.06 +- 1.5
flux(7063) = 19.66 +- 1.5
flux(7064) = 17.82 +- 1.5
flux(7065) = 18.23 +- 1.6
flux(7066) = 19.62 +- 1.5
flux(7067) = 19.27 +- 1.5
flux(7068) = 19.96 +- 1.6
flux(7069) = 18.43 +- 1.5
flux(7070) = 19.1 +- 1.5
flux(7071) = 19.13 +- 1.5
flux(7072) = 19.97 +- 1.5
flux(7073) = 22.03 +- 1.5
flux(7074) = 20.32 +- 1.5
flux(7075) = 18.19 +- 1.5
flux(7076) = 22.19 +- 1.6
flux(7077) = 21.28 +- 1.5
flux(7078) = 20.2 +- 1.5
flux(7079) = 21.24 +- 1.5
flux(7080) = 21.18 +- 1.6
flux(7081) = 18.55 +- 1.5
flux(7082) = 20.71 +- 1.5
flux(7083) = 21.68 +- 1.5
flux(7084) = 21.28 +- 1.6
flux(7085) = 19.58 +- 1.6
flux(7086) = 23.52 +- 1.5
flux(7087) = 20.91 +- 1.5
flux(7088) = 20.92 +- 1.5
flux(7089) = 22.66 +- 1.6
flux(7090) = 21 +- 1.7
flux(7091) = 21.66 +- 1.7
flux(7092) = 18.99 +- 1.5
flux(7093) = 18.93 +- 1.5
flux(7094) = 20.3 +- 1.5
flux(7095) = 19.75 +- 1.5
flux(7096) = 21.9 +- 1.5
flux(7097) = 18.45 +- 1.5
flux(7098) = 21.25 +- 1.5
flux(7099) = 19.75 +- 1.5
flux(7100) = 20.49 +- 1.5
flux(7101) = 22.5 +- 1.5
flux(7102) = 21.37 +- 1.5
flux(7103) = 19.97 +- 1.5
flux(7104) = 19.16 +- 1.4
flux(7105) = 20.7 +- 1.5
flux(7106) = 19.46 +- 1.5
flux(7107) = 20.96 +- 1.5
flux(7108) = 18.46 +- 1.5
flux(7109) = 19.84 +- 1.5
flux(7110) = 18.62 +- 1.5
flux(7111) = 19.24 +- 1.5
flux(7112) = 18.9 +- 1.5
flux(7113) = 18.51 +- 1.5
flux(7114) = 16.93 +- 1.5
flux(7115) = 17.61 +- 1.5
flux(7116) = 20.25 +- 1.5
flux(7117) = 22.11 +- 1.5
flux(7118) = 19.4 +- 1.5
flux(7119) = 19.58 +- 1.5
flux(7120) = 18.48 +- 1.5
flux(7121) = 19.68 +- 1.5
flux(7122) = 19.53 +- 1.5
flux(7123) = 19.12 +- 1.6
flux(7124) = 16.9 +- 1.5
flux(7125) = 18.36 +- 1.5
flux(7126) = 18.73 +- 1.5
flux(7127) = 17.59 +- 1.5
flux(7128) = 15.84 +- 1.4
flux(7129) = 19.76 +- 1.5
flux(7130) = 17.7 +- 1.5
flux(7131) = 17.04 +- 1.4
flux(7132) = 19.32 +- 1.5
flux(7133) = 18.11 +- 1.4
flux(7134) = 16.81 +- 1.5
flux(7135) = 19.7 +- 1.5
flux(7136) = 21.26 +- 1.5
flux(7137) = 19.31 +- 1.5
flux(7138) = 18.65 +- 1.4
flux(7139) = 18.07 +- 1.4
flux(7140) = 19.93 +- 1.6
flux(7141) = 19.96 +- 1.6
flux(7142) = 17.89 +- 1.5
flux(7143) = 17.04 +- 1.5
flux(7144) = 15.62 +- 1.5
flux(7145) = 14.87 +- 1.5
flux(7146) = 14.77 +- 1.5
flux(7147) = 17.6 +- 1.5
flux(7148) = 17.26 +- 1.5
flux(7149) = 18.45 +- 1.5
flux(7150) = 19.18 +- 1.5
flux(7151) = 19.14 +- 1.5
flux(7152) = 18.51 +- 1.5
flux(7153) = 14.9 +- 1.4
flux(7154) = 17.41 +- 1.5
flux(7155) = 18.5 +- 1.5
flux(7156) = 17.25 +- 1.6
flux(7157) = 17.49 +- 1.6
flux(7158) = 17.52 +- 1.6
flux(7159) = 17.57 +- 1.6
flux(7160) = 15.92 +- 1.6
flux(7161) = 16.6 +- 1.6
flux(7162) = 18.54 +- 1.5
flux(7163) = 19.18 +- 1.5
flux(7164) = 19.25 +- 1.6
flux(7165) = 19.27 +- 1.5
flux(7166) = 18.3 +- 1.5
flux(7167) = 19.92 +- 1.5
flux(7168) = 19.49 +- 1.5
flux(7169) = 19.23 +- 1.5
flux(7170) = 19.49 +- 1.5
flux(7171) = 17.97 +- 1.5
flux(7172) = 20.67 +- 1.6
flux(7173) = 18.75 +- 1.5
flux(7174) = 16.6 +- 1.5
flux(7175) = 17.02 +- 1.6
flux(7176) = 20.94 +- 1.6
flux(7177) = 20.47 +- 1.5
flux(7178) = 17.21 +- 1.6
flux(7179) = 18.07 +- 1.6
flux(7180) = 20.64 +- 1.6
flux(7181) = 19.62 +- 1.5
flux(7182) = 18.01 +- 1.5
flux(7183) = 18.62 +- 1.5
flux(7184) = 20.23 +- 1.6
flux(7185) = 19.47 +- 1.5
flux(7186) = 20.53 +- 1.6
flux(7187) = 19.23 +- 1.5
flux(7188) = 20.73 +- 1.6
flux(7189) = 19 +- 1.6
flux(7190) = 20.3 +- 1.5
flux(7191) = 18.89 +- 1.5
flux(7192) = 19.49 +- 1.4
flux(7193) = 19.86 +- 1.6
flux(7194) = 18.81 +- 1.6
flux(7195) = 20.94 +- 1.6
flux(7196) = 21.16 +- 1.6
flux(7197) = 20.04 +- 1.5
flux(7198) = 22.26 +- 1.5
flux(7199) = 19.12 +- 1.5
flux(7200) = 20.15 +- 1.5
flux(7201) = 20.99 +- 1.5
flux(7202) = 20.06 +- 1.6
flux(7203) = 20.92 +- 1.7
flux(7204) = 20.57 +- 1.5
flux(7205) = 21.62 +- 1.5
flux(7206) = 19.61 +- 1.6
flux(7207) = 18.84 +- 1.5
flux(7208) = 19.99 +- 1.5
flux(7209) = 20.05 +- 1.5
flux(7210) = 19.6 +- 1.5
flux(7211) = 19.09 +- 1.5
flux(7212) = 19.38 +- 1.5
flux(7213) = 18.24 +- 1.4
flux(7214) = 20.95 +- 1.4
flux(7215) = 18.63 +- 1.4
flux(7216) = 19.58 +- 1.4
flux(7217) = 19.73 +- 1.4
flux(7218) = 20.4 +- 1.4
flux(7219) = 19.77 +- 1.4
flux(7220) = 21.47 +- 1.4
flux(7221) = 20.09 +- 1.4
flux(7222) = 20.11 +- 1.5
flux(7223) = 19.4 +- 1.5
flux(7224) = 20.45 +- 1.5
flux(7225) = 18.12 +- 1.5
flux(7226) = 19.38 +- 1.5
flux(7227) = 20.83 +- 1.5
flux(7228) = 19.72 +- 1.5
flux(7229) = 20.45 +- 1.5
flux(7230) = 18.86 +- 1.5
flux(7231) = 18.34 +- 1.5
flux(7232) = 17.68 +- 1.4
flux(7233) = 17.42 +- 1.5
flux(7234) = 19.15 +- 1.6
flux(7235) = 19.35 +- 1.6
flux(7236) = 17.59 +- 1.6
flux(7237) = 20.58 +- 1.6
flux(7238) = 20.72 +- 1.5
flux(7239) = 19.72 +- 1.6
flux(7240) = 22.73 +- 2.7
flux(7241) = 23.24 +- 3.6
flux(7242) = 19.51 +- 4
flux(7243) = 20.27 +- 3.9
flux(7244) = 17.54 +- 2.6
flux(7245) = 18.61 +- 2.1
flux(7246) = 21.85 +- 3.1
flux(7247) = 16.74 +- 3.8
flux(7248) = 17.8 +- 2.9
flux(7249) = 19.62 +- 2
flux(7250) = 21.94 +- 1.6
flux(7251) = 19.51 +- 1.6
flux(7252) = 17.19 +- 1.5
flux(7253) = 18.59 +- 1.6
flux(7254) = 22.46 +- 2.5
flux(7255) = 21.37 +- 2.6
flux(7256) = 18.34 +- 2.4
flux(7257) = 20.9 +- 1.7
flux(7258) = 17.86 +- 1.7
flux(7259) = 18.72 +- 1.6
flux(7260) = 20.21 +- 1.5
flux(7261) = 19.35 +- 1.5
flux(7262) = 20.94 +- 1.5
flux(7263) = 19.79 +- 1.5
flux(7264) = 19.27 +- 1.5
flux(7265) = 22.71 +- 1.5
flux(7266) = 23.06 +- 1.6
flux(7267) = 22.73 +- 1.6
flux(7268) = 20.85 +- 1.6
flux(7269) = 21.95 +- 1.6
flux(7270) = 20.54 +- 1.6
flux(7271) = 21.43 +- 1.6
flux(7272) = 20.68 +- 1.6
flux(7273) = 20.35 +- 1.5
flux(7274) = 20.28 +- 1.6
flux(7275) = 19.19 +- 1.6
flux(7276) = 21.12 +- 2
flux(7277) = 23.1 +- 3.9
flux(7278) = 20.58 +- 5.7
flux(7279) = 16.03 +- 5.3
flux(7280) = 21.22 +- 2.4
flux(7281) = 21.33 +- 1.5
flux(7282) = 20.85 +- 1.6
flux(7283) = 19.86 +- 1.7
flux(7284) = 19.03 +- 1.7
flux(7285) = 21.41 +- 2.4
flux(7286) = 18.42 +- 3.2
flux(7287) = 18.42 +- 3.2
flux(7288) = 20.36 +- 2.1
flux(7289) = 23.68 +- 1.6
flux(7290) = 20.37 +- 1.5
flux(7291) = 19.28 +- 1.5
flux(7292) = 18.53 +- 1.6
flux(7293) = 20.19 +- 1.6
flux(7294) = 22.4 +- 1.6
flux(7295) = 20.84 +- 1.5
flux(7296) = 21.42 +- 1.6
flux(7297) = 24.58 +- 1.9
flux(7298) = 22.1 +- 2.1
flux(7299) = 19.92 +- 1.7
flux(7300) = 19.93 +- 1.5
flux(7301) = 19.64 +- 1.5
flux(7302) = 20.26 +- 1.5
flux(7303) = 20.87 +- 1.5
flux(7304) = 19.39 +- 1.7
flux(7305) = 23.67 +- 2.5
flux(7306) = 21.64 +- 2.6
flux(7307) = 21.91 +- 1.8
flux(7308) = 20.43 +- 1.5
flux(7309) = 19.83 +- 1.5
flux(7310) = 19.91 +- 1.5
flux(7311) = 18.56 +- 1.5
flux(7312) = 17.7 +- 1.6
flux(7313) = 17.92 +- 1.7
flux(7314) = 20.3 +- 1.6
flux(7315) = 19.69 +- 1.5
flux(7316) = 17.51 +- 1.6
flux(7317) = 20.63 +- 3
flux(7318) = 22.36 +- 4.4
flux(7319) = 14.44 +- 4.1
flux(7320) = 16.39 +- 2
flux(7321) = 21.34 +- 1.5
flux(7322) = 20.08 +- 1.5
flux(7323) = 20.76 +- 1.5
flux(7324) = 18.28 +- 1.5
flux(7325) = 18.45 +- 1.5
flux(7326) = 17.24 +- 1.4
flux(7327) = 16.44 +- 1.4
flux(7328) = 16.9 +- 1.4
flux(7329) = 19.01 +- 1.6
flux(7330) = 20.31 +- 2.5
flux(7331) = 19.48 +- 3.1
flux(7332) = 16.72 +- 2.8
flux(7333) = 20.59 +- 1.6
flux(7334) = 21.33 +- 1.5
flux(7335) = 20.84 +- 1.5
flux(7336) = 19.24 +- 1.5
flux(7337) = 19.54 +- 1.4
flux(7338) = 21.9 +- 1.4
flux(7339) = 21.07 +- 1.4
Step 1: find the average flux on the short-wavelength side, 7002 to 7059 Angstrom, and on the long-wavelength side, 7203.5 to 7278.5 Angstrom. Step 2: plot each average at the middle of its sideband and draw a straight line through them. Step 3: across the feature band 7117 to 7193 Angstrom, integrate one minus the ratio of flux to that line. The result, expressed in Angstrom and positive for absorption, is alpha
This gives 6.1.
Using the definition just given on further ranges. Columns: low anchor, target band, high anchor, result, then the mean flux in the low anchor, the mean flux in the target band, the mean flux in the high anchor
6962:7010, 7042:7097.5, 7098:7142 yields -2.75 Angstrom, 19.9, 20.4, 19.2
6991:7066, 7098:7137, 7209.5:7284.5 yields 1.81 Angstrom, 20.2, 19.2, 19.9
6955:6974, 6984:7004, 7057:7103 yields 0.20 Angstrom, 20.1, 19.9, 20.4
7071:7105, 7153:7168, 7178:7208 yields 1.58 Angstrom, 20.6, 18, 19.9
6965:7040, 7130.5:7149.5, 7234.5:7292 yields 2.04 Angstrom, 20.1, 18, 20.2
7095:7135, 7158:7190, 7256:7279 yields 1.31 Angstrom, 19.2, 18.9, 20.6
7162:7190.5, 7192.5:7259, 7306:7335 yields -2.02 Angstrom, 19.2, 19.8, 19.2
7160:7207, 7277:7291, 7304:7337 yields -0.57 Angstrom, 19.5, 20.2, 19.4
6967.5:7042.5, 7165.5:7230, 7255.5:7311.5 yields 2.38 Angstrom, 20.2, 19.7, 20.5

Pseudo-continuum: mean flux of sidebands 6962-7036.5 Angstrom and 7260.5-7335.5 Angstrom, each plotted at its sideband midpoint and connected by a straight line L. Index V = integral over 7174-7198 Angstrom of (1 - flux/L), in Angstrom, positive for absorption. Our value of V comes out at 0.7 Angstrom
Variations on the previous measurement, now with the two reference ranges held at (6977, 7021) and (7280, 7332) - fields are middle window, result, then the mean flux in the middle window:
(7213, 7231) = 0.1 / 19.8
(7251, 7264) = 0.2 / 19.6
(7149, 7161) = 1.4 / 17.6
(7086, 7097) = -0.5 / 20.7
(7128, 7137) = 0.6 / 18.6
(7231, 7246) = 0.2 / 19.6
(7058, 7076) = 0.1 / 19.7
